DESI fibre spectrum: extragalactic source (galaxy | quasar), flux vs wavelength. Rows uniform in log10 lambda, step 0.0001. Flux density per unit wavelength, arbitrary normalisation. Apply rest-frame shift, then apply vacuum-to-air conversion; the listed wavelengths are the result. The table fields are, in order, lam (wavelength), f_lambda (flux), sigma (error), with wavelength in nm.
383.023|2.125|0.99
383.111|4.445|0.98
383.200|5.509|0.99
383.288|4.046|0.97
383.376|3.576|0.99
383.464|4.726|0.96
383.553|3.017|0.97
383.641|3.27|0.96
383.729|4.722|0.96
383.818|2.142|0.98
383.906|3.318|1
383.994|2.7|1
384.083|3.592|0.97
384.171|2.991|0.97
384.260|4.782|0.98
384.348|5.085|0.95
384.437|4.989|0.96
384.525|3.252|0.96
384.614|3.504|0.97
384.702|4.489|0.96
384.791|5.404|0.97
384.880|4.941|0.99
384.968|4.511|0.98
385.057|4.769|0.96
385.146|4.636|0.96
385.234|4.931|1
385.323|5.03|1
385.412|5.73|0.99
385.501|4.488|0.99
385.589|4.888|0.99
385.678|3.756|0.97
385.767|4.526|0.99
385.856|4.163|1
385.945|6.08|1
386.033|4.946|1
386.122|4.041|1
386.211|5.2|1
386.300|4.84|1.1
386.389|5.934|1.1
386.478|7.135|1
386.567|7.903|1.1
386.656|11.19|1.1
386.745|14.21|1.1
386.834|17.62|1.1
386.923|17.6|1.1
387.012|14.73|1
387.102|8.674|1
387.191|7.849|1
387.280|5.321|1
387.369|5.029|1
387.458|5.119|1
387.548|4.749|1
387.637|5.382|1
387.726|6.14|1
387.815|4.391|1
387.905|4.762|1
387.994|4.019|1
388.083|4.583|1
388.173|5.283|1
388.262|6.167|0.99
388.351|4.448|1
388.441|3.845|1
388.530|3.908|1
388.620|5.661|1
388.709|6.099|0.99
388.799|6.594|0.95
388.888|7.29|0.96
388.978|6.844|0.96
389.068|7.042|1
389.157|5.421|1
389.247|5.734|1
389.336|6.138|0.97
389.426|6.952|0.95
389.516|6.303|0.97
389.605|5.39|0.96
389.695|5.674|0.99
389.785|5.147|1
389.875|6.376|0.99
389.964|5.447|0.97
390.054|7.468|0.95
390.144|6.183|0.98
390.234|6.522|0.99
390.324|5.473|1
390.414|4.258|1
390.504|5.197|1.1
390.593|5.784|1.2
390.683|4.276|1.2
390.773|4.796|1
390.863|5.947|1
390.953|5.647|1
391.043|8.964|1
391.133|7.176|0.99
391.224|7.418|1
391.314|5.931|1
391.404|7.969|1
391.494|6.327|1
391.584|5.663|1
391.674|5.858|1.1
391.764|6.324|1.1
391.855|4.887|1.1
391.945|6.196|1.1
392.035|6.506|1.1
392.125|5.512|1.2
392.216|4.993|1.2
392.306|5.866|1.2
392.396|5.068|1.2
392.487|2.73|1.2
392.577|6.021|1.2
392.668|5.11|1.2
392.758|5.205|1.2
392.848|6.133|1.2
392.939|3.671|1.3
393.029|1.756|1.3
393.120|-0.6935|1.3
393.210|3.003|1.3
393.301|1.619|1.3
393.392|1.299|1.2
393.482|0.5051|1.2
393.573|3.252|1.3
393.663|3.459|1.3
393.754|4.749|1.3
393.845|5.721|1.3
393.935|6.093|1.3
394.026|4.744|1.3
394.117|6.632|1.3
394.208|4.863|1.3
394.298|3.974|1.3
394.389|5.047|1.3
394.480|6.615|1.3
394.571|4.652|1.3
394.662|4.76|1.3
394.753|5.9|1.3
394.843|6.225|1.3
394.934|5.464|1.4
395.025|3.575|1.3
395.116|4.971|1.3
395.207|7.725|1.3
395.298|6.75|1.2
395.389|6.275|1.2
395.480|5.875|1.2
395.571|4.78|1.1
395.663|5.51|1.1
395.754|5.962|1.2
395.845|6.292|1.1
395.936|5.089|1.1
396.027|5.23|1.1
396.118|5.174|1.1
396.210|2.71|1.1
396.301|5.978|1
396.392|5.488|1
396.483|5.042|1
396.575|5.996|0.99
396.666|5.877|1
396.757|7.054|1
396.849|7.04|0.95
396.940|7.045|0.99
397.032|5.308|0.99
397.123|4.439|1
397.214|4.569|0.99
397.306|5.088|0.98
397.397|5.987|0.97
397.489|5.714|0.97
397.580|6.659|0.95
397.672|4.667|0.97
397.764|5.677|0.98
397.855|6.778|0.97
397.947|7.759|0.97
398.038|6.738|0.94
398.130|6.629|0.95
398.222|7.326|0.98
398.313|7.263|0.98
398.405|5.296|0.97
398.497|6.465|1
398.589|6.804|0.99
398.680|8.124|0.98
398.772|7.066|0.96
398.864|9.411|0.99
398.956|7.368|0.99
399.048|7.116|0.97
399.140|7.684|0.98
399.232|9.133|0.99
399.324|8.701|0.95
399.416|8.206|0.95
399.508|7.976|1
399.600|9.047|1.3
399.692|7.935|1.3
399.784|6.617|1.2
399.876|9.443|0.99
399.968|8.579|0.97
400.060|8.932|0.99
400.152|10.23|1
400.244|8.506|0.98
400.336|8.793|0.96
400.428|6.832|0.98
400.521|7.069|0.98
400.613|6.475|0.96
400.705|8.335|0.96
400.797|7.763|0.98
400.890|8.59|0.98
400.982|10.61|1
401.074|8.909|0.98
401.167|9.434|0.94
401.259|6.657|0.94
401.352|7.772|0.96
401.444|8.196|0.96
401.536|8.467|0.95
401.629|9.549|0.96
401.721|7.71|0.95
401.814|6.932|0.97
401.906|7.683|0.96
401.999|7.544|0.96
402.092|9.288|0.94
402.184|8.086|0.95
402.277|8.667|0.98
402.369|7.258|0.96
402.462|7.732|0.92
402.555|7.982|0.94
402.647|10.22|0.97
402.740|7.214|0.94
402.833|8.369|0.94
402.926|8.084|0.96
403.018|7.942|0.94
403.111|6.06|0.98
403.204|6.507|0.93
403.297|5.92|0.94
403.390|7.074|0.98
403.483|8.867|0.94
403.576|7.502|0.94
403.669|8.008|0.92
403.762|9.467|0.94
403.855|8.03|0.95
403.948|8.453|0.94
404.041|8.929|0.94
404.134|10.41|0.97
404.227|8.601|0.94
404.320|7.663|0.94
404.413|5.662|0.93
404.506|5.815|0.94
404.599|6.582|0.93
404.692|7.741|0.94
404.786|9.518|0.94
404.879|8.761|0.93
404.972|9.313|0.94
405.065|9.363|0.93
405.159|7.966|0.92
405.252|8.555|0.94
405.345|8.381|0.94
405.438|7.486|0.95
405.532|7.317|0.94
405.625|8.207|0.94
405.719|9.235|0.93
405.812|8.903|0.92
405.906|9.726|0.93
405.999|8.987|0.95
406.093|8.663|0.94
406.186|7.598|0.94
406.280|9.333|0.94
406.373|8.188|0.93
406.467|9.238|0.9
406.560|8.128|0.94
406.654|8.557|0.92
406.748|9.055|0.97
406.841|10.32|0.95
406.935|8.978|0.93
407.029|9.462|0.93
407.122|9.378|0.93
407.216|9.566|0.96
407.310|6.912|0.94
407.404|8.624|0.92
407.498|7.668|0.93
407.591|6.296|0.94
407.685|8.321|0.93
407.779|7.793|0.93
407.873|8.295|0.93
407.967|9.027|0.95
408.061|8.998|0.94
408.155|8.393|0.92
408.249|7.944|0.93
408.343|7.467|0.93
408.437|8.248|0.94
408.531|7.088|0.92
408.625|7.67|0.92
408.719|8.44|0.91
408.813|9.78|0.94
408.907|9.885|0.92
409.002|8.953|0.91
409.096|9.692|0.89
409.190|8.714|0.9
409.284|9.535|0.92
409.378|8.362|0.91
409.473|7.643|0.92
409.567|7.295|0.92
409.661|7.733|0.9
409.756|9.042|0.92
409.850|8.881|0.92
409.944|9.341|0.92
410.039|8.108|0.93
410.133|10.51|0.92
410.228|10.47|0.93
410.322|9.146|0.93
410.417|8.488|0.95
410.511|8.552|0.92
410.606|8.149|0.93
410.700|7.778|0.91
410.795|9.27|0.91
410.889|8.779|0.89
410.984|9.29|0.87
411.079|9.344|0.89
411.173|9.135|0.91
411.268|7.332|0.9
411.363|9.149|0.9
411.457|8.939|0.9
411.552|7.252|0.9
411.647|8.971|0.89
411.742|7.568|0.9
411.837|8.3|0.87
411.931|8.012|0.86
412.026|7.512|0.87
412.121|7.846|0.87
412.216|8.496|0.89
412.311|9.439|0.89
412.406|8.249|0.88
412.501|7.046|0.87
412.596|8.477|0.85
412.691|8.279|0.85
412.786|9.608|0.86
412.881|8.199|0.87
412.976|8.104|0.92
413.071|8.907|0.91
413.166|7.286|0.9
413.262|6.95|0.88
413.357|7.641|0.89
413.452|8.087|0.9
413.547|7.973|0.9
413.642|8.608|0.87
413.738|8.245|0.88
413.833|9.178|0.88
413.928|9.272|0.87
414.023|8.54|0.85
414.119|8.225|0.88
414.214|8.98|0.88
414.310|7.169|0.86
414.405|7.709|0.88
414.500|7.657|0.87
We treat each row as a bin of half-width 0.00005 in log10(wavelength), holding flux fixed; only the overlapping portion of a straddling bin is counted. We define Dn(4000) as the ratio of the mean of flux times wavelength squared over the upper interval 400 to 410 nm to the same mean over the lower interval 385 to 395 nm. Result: 1.6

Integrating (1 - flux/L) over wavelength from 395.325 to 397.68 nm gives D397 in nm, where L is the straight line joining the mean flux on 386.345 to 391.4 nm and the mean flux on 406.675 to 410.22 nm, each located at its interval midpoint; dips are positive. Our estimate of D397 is 0.58 nm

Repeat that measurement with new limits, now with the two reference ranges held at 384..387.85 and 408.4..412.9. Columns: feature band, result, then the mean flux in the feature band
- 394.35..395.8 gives 0.30 nm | 5.63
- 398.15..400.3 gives -0.13 nm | 7.96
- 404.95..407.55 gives -0.16 nm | 8.67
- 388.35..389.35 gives 0.11 nm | 5.8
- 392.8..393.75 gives 0.61 nm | 2.51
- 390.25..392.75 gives 0.36 nm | 5.77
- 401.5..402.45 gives -0.04 nm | 8.1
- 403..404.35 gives -0.01 nm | 7.96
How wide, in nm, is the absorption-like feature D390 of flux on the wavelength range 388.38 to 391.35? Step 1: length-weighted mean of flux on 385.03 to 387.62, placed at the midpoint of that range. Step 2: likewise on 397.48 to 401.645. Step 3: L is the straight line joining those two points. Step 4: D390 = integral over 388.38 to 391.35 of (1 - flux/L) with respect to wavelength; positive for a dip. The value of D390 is 0.532 nm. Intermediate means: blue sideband 7.07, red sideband 7.77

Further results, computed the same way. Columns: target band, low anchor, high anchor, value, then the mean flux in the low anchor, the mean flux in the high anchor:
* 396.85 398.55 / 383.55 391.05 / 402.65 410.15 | 0.26 nm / 5.81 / 8.35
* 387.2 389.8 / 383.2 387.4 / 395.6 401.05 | 0.25 nm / 5.84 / 6.94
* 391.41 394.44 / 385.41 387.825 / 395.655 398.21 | 0.88 nm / 7.27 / 5.79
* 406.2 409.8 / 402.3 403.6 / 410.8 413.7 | -0.23 nm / 7.64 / 8.31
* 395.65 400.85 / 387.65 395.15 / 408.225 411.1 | -0.23 nm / 5.24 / 8.7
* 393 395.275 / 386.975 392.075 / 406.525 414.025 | 0.80 nm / 6.01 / 8.5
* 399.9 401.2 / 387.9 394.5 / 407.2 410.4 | -0.28 nm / 5.25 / 8.51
